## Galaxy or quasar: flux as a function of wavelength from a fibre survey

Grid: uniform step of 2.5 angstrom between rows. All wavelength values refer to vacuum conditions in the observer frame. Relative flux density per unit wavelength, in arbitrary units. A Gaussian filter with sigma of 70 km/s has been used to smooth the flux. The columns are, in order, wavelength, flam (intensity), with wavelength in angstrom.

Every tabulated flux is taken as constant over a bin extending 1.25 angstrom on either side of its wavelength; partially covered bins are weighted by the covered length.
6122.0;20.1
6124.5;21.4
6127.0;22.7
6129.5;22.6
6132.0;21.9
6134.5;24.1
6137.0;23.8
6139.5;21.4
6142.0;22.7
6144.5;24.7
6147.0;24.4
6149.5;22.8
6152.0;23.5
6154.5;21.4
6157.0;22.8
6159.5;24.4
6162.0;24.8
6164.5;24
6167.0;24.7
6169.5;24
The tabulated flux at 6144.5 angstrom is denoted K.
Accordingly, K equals 24.7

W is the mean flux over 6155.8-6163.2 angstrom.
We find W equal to 24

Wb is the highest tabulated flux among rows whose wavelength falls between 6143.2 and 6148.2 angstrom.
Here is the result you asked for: 24.7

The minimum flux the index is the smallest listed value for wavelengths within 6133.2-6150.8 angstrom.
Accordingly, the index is 21.4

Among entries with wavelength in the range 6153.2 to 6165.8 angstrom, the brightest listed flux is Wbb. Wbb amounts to 24.8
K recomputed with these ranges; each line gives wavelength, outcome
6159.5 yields 24.4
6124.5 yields 21.4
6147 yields 24.4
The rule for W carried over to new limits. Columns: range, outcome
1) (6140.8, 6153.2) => 23.6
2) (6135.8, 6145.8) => 23.2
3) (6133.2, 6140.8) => 23.1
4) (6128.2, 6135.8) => 22.9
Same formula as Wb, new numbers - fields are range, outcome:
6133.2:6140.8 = 24.1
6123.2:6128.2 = 22.7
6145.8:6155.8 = 24.4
